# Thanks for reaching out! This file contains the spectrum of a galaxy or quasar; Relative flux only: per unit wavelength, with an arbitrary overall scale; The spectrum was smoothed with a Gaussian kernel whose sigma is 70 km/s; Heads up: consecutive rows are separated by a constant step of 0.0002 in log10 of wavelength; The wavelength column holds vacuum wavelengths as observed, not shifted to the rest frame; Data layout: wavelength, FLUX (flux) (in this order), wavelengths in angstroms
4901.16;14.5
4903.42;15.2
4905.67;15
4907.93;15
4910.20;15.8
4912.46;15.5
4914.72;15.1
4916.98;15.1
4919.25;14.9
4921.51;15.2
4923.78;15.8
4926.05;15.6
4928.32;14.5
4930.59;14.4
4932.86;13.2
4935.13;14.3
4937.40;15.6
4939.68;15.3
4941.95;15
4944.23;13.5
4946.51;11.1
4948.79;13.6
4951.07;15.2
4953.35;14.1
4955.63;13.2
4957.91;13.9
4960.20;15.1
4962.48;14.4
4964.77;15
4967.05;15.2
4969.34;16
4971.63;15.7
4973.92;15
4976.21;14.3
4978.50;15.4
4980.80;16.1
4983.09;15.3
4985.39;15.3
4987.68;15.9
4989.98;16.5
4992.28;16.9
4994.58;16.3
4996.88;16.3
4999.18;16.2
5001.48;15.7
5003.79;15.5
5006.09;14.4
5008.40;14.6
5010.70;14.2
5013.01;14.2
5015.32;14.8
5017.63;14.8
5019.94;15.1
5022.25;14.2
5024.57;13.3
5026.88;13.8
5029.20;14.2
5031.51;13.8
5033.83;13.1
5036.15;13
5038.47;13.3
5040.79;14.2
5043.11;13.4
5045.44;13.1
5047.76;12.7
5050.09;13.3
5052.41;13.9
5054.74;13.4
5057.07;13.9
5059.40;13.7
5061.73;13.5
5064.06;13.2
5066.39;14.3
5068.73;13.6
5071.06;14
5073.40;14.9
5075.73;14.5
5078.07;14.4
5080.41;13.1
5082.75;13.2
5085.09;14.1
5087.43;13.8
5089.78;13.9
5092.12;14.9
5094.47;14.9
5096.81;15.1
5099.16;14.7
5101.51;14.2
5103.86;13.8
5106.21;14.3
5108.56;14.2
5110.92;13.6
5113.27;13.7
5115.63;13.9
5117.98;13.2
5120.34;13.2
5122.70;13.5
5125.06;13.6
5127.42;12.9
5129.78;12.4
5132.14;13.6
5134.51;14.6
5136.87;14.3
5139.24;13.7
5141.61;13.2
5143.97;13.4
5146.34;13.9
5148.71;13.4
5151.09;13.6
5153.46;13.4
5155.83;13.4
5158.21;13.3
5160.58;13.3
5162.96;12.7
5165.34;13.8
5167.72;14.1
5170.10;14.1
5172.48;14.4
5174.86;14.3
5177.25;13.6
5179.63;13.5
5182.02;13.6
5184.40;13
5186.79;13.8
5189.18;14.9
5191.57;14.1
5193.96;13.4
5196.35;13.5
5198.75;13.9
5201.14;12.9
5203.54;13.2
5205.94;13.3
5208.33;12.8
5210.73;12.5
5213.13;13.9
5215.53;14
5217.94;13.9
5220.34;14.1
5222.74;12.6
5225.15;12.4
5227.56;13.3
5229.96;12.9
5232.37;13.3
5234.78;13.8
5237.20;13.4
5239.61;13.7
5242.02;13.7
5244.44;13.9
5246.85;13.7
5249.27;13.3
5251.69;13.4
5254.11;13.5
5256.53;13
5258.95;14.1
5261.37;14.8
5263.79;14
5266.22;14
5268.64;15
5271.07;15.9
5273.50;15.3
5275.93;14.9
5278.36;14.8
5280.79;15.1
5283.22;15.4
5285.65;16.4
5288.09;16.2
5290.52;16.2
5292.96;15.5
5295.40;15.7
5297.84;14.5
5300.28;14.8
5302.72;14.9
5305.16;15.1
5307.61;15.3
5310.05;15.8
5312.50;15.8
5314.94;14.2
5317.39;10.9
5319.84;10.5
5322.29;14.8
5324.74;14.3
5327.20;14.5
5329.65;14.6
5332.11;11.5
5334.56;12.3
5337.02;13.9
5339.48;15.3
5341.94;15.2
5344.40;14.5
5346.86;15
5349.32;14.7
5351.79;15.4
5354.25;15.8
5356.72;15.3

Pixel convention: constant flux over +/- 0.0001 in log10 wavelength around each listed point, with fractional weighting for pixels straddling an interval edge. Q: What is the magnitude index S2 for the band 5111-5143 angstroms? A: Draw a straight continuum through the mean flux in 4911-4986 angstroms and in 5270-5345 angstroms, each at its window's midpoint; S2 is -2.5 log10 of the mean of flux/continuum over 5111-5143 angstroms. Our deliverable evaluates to 0.090 mag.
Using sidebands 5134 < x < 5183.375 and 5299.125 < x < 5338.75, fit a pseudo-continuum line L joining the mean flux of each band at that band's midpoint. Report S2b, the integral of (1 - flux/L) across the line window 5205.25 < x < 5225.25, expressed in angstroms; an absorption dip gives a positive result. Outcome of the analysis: 0.66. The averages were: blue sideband 13.7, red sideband 14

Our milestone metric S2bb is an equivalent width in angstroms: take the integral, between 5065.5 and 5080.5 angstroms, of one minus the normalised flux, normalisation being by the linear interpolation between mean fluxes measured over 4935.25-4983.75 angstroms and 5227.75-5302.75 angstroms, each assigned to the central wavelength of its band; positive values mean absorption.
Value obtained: 0.4 angstroms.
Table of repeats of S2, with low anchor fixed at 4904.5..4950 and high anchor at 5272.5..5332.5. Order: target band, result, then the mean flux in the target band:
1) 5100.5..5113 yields 0.053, 14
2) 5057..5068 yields 0.076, 13.7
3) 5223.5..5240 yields 0.117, 13.2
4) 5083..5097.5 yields 0.026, 14.4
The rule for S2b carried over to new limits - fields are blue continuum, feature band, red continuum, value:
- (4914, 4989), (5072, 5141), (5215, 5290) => 2.5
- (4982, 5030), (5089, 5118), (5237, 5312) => 1.5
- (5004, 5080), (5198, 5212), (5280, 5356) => 1.2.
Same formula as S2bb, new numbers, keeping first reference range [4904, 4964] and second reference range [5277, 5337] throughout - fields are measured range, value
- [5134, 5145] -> 0.6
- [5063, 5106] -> 1.2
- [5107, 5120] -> 0.8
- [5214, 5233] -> 1.6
